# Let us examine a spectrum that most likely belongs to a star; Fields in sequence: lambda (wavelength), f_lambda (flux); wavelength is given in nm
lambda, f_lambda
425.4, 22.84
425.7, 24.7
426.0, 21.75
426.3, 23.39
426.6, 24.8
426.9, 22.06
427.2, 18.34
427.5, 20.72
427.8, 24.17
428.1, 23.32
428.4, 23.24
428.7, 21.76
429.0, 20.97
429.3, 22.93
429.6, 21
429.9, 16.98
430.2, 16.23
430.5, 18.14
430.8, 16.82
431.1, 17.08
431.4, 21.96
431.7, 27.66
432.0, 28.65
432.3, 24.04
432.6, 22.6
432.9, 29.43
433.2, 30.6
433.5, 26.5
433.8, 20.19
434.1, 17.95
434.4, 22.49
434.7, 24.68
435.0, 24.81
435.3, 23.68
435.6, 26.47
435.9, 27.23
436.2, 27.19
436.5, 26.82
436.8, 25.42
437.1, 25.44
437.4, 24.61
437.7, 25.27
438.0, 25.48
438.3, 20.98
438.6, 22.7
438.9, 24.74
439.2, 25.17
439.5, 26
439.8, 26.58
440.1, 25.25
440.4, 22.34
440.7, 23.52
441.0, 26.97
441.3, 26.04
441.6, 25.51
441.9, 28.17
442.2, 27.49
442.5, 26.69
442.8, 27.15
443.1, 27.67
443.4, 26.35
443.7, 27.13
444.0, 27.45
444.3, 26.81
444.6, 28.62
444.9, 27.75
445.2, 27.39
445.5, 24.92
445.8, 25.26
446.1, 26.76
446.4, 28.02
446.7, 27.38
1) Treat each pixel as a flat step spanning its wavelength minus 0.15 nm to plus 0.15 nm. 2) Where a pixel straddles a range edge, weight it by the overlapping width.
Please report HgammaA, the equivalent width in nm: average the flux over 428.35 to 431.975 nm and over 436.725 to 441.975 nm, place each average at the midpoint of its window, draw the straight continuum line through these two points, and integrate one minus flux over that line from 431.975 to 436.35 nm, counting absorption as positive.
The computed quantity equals -0.490 nm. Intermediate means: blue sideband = 20.6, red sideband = 25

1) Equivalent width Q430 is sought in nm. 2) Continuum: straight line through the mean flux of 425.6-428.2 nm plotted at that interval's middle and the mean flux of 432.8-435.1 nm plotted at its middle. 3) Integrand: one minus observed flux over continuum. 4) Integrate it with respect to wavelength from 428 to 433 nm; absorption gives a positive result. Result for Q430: 0.36 nm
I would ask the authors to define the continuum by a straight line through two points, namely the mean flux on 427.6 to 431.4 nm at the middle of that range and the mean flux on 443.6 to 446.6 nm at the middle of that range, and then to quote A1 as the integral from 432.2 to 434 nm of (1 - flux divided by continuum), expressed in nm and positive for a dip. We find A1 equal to -0.29 nm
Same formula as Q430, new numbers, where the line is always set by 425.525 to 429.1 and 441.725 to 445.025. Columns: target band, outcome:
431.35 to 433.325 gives -0.21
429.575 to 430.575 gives 0.24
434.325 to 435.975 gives 0.00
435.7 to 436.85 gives -0.07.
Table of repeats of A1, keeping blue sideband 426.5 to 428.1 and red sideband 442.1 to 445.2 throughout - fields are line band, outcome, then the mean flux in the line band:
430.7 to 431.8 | 0.12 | 20.8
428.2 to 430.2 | 0.16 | 20.8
